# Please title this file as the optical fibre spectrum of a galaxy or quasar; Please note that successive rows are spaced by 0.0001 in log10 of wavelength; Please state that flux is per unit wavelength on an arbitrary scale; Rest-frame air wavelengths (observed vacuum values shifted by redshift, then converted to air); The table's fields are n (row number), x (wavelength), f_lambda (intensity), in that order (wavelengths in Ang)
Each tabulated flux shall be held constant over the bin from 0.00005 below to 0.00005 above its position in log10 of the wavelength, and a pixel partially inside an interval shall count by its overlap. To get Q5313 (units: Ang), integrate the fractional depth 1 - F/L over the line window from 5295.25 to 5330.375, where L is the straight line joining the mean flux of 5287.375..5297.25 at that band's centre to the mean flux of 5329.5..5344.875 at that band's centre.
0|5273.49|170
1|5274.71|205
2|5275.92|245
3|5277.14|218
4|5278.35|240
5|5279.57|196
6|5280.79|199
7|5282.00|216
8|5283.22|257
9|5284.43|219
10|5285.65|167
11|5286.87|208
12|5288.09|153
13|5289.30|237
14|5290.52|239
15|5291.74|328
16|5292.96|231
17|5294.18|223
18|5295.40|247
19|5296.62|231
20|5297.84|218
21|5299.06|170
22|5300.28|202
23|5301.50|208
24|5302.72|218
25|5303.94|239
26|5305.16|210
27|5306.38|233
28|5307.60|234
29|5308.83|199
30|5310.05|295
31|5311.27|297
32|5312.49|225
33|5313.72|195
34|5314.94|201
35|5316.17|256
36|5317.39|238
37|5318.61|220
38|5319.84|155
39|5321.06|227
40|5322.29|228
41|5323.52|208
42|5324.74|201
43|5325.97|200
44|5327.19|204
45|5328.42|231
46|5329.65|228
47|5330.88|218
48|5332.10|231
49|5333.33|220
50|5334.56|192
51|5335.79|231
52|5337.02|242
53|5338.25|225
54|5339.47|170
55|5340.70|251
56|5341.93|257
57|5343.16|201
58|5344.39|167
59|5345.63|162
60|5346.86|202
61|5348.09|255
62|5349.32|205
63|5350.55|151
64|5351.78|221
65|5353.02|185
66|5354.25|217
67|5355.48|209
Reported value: 1.0 Ang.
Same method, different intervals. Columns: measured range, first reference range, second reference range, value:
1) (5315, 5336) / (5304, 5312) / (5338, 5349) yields 1.0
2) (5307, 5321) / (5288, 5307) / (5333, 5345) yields -0.4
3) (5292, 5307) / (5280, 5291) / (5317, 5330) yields -0.8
